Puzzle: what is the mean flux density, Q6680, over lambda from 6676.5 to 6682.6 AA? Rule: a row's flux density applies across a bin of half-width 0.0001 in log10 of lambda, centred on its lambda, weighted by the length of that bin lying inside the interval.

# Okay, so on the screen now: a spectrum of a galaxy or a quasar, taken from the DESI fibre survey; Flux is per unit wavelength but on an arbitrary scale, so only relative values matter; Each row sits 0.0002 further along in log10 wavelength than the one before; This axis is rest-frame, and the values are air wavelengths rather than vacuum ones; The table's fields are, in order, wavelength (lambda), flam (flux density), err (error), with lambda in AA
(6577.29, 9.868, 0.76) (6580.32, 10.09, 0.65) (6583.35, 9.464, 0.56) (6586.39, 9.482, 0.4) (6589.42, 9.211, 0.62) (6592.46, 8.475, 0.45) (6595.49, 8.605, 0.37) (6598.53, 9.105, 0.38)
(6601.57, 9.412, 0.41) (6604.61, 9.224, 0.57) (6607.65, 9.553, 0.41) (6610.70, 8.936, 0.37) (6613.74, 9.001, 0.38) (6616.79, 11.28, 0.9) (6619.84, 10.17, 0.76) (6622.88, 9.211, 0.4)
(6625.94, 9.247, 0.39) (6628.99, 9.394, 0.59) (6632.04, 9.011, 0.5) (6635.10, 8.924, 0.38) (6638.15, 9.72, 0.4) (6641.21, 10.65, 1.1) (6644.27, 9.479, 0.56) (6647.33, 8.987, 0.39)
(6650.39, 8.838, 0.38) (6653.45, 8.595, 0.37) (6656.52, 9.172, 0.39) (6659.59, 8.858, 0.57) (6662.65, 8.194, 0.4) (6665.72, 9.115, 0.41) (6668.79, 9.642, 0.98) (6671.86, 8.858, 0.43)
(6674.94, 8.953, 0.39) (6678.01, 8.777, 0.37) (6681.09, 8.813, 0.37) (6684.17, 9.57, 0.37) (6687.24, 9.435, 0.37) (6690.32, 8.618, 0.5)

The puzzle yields 8.79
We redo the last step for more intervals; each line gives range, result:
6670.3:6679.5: 8.86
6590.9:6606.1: 8.96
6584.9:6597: 8.95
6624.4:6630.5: 9.31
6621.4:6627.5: 9.22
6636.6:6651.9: 9.54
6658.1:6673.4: 8.94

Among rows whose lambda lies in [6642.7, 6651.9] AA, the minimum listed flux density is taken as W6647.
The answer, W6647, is 8.838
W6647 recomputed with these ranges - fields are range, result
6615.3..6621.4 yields 10.17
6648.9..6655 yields 8.595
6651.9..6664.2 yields 8.194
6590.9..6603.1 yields 8.475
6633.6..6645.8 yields 8.924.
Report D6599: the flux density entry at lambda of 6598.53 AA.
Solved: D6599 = 9.105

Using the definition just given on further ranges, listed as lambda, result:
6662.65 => 8.194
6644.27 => 9.479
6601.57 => 9.412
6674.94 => 8.953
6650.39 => 8.838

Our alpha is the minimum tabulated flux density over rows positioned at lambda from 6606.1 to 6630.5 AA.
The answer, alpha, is 8.936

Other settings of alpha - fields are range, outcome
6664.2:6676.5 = 8.858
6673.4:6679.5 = 8.777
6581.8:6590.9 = 9.211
